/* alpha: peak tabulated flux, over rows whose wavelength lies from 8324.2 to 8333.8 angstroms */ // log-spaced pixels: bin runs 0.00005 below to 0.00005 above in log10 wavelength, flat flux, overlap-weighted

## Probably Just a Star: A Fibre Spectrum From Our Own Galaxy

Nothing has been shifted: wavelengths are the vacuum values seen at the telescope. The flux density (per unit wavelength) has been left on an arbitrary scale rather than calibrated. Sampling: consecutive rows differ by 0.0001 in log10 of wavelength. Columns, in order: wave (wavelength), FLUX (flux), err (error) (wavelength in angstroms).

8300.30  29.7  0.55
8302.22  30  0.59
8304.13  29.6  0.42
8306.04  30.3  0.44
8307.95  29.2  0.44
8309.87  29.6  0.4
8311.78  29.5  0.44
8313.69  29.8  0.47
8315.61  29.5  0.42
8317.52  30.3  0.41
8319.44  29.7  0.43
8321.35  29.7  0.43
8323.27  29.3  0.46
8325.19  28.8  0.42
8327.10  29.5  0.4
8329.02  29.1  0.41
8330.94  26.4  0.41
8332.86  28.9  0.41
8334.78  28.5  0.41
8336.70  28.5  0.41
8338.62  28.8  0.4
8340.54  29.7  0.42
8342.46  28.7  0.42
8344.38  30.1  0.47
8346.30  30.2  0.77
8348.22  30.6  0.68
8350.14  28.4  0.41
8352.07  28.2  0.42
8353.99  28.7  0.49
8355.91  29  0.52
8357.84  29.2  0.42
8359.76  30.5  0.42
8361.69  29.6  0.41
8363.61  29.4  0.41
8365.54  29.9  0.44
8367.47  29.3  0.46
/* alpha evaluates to 29.5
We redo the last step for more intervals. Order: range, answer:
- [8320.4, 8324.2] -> 29.7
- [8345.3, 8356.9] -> 30.6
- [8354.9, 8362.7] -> 30.5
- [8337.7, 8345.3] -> 30.1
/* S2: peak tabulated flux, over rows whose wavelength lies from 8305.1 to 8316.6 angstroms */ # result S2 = 30.3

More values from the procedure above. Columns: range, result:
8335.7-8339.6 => 28.8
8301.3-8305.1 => 30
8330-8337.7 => 28.9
